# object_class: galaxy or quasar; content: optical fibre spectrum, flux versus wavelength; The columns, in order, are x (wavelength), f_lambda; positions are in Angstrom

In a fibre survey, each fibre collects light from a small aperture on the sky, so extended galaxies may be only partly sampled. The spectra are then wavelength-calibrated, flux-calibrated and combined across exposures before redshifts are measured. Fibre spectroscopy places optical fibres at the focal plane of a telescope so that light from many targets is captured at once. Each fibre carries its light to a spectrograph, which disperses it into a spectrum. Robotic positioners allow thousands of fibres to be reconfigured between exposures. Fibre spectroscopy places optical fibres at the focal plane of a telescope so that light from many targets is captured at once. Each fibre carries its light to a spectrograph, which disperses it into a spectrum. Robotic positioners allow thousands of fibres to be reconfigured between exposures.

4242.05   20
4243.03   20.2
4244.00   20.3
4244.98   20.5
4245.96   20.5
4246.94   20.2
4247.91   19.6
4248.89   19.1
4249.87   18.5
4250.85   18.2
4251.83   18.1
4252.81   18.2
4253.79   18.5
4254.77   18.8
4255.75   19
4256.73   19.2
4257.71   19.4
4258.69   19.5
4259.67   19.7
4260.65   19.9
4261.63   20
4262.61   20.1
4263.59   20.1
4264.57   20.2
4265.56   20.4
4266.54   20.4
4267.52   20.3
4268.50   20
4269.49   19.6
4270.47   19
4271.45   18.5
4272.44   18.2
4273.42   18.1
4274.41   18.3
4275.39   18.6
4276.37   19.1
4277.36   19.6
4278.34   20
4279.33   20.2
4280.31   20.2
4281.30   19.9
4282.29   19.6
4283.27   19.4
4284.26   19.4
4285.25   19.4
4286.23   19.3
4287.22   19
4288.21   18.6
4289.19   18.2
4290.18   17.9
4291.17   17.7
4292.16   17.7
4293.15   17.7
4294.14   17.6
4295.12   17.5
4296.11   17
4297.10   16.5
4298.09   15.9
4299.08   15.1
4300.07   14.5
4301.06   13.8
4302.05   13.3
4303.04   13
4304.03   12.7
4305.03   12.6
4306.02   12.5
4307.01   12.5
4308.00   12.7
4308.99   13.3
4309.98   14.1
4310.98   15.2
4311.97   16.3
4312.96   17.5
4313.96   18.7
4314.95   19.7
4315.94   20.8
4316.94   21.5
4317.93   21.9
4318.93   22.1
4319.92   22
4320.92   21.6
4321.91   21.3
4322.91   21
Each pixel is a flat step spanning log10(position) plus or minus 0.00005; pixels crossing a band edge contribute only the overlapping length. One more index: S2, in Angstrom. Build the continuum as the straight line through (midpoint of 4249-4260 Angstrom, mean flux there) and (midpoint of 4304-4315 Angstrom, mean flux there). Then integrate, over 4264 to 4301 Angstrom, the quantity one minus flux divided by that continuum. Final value -4.0 Angstrom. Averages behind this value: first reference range 18.8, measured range 18.6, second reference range 14.7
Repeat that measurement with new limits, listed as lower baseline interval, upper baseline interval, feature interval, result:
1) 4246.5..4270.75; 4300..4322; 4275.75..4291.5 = -1.0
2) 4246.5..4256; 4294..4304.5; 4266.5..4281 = -1.9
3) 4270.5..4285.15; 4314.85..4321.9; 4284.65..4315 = 6.5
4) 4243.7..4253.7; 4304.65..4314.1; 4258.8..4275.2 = -1.6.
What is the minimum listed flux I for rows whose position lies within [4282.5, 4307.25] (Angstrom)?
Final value 12.5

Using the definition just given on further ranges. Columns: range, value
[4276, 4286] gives 19.1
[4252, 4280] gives 18.1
